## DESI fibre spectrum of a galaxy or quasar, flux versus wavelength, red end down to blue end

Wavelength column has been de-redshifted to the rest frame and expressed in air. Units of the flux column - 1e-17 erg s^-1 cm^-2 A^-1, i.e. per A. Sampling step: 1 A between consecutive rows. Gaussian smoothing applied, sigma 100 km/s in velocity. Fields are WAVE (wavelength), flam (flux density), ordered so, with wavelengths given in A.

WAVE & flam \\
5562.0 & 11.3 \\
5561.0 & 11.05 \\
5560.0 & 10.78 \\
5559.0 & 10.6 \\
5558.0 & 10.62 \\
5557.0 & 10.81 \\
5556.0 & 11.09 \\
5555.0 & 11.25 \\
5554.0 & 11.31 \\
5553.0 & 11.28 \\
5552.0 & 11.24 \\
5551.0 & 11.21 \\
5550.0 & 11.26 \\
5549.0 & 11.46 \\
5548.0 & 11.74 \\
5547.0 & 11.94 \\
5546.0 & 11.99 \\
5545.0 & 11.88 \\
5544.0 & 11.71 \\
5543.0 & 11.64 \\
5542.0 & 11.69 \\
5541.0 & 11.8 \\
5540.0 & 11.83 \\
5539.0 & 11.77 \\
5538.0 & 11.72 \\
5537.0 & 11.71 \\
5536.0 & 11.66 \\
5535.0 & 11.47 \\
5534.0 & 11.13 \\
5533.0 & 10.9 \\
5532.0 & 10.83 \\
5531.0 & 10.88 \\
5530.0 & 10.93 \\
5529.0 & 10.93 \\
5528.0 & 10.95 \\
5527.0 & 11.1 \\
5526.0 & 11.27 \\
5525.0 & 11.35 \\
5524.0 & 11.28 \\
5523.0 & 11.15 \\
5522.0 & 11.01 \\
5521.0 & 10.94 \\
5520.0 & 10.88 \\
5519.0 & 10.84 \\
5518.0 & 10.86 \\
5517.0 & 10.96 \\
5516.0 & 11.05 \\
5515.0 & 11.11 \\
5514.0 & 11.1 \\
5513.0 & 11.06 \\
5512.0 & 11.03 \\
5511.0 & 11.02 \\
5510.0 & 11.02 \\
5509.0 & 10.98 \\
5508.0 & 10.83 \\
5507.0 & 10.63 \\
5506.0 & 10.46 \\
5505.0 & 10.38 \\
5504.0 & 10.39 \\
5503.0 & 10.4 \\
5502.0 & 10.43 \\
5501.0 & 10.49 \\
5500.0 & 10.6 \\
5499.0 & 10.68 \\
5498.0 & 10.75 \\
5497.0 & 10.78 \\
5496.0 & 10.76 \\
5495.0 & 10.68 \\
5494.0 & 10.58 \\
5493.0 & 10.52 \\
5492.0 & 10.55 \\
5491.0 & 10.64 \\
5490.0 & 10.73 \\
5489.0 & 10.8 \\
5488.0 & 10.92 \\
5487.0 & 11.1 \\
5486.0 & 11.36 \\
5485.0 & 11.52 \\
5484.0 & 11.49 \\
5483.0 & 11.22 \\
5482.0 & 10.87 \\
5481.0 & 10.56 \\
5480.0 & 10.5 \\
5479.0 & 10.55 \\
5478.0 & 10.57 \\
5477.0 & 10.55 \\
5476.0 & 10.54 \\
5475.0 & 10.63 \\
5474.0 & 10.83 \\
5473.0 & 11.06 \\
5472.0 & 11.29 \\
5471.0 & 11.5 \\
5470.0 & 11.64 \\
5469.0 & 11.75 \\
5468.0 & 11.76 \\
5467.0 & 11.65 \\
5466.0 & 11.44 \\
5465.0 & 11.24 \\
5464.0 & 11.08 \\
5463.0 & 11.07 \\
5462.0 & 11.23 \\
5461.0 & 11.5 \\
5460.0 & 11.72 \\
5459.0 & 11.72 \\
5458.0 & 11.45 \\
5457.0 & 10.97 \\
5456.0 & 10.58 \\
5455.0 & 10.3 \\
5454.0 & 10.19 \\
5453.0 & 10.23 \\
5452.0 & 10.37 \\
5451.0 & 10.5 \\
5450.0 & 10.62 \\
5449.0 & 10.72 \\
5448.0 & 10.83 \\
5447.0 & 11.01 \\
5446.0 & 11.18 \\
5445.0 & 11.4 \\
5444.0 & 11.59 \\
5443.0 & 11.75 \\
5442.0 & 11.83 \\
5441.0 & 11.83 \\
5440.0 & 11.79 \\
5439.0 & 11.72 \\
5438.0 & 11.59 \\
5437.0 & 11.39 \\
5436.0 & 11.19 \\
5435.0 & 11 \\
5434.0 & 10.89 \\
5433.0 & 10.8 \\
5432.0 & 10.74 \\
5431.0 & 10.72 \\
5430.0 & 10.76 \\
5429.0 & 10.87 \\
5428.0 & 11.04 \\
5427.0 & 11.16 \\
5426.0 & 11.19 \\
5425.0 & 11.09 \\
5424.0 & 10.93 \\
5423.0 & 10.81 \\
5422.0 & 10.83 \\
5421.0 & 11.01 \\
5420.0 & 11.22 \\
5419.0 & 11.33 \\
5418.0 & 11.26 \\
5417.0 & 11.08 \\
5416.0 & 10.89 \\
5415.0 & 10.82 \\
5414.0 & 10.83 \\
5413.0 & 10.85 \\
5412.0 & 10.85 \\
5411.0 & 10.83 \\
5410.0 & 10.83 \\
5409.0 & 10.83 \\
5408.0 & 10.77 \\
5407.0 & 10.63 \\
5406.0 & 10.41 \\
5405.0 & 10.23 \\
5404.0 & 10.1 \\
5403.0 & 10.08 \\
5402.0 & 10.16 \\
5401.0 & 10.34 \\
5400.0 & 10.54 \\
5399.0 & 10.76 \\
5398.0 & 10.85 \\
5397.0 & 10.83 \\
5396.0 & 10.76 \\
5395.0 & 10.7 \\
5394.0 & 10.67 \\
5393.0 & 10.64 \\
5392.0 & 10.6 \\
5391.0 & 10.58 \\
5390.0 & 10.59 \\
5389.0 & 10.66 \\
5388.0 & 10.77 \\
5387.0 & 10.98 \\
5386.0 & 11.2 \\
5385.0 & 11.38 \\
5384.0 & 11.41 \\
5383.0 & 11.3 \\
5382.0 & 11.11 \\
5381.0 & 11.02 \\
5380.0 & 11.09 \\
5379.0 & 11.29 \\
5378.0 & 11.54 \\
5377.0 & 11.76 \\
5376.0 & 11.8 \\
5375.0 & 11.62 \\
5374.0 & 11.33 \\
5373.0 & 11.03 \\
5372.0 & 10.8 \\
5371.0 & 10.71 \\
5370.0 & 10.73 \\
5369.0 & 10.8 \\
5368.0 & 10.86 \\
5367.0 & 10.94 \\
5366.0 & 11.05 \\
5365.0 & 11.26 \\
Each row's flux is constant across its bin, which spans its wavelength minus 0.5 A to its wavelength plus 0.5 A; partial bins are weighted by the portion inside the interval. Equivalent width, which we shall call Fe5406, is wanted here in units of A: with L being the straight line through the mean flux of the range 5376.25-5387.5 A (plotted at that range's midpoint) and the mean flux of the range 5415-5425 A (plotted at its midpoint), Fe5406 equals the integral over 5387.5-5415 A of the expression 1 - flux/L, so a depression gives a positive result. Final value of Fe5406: 1.3 A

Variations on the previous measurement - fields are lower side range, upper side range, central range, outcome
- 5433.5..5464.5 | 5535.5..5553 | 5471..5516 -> 2.3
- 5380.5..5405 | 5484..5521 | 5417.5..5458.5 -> -1.0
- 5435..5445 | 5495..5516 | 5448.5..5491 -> 0.8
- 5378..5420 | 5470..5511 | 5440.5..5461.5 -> -0.5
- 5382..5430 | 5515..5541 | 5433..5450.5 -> -0.6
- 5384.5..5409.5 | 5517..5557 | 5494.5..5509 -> 0.7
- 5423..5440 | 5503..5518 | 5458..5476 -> -0.6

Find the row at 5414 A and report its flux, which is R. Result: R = 10.83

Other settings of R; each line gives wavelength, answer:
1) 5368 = 10.86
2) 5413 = 10.85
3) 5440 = 11.79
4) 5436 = 11.19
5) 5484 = 11.49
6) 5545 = 11.88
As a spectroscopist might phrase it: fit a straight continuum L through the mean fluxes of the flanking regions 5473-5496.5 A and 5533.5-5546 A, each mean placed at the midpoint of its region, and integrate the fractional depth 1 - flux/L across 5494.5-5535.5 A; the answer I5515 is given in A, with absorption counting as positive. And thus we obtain 1.5 A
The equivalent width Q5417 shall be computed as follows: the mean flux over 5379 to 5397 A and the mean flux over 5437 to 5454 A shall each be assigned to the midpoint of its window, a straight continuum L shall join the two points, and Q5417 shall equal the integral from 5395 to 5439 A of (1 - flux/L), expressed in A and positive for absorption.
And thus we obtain 0.8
